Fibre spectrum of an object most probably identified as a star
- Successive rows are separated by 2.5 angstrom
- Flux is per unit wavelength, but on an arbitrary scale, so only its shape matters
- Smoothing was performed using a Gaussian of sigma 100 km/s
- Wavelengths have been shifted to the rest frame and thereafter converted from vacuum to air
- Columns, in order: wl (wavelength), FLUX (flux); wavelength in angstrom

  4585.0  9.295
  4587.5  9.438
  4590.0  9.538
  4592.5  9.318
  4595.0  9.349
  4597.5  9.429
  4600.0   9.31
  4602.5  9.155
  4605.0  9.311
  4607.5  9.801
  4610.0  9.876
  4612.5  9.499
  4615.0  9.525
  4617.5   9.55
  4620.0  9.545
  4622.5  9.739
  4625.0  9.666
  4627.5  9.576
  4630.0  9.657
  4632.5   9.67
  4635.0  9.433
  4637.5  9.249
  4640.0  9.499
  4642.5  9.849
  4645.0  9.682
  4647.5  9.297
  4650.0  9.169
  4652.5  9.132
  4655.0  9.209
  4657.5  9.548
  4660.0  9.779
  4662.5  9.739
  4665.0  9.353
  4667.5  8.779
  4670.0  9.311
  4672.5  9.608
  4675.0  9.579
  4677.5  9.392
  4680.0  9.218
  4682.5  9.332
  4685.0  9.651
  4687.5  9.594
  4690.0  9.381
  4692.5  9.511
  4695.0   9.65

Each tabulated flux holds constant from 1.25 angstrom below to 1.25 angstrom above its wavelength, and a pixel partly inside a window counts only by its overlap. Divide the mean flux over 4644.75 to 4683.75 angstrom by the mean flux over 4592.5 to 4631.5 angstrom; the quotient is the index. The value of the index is 1.0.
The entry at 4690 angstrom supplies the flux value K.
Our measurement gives 9.381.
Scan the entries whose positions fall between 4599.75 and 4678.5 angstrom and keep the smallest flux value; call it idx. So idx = 8.779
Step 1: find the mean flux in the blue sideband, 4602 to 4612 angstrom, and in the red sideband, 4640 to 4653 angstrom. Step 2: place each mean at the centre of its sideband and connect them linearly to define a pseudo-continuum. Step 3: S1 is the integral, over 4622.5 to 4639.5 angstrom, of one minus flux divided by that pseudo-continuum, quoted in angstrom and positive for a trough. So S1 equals -0.1 angstrom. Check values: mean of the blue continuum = 9.56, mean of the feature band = 9.55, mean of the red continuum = 9.45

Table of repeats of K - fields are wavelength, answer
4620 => 9.545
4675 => 9.579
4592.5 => 9.318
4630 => 9.657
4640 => 9.499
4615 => 9.525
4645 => 9.682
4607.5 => 9.801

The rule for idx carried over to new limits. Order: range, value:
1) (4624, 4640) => 9.249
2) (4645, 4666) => 9.132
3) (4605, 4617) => 9.311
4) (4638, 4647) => 9.499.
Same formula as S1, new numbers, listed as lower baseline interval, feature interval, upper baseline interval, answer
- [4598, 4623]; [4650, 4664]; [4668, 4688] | 0.0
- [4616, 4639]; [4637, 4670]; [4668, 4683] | 0.2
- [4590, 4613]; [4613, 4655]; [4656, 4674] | -0.3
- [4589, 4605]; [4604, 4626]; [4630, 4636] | -0.4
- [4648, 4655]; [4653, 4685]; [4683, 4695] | -0.2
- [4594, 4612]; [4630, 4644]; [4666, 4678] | -0.2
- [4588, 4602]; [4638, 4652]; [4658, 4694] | -0.1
